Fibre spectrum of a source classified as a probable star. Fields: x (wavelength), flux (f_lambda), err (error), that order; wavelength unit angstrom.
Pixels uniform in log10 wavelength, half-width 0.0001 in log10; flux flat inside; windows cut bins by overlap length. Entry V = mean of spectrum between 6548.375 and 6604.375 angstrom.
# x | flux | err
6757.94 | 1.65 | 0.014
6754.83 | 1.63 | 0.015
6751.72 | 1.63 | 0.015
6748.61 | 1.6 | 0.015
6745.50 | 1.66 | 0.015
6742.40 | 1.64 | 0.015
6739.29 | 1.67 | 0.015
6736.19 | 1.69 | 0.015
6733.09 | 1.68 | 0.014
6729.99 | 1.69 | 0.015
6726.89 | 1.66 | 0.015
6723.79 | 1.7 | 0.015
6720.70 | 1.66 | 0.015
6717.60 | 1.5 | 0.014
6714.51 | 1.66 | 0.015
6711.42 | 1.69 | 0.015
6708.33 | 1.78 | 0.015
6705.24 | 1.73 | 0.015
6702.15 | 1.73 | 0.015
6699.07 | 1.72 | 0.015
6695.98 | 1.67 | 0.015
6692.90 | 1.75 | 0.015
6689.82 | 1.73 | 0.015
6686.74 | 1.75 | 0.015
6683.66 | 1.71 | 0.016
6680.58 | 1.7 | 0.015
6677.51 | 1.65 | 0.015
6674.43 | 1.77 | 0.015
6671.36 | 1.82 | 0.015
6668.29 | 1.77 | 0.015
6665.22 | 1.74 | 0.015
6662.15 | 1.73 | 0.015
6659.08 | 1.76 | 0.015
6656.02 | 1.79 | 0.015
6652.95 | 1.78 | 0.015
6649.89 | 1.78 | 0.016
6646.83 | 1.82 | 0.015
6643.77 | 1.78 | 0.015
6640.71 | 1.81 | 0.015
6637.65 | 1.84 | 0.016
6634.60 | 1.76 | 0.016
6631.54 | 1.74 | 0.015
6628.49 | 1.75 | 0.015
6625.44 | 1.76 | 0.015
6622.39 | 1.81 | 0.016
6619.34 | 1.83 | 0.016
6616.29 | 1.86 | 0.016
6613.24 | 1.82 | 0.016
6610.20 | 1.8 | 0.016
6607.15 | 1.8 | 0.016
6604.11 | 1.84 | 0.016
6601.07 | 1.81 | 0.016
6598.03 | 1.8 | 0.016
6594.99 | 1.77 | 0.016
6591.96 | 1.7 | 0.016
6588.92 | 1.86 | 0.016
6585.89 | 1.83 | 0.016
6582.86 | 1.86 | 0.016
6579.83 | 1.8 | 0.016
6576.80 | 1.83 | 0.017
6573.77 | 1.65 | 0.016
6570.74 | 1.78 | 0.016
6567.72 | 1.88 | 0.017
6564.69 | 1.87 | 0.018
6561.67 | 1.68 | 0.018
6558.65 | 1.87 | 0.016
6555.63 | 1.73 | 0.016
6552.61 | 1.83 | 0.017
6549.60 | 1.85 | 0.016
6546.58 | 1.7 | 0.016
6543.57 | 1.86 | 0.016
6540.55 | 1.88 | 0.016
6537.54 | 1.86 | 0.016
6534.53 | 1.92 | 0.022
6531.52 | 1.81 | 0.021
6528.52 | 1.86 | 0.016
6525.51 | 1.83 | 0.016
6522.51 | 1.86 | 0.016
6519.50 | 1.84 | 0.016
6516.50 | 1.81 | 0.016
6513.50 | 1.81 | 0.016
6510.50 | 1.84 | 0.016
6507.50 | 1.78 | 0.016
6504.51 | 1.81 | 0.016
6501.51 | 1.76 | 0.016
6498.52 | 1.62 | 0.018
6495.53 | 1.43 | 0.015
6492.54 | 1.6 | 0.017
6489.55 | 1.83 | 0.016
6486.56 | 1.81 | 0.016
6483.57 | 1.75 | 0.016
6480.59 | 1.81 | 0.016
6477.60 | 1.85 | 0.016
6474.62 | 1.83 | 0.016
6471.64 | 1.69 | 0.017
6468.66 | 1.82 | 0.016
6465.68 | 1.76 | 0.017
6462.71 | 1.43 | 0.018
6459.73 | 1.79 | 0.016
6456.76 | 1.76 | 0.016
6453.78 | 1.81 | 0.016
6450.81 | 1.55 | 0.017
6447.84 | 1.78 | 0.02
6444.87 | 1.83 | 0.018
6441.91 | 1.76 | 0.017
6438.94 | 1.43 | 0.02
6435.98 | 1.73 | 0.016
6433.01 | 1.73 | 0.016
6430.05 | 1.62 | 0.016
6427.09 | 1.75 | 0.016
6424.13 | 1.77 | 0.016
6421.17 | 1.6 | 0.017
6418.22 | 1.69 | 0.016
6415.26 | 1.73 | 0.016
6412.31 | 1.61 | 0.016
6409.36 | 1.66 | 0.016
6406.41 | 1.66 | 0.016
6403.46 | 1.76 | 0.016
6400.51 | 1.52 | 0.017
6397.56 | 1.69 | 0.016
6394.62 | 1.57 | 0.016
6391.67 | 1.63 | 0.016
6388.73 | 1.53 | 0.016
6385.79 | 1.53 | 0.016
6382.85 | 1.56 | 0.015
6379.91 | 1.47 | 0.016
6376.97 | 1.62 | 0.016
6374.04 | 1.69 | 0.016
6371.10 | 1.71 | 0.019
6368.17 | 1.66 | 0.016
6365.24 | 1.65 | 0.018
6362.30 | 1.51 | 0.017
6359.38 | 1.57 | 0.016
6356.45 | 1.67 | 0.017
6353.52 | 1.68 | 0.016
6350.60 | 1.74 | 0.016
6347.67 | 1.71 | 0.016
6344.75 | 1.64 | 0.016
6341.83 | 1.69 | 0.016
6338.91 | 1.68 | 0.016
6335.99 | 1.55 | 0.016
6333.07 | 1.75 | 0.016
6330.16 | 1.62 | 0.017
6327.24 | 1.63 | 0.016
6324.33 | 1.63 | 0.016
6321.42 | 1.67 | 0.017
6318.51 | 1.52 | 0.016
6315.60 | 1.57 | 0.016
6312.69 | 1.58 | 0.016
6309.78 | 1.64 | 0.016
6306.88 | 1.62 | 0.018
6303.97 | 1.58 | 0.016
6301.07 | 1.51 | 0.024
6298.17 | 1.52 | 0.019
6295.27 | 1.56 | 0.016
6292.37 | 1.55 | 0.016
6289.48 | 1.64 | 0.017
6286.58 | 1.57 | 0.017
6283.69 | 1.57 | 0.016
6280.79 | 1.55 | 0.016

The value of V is 1.8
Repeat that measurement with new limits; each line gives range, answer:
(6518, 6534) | 1.84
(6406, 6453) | 1.68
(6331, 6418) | 1.64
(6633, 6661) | 1.79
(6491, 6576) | 1.79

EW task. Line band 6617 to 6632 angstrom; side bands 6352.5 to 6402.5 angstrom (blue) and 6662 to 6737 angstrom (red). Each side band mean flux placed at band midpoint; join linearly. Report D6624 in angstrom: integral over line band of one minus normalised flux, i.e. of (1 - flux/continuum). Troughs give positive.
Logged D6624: -0.9 angstrom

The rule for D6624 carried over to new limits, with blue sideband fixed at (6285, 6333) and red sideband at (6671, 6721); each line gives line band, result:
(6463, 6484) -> -1.6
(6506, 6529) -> -2.4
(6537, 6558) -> -1.9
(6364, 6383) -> -0.2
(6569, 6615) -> -3.4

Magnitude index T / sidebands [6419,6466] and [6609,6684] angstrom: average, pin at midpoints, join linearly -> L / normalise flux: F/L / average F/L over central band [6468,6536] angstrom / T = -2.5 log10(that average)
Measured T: -0.04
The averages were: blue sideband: 1.69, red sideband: 1.78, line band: 1.78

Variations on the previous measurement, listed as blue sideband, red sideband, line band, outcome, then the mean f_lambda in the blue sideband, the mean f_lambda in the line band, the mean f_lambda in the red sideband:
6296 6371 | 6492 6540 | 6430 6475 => 0.01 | 1.62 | 1.71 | 1.78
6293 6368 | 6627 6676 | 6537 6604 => -0.04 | 1.62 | 1.8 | 1.78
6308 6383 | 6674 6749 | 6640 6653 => -0.07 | 1.63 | 1.8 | 1.69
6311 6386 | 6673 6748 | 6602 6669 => -0.07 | 1.63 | 1.79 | 1.69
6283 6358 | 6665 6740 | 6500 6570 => -0.10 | 1.62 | 1.82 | 1.7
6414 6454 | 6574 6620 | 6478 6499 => 0.02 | 1.69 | 1.7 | 1.81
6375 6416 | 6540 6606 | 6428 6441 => 0.01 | 1.61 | 1.64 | 1.8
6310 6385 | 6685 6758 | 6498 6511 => -0.07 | 1.63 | 1.77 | 1.68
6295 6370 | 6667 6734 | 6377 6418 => 0.02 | 1.62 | 1.61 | 1.71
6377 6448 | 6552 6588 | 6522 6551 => -0.04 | 1.65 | 1.84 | 1.8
